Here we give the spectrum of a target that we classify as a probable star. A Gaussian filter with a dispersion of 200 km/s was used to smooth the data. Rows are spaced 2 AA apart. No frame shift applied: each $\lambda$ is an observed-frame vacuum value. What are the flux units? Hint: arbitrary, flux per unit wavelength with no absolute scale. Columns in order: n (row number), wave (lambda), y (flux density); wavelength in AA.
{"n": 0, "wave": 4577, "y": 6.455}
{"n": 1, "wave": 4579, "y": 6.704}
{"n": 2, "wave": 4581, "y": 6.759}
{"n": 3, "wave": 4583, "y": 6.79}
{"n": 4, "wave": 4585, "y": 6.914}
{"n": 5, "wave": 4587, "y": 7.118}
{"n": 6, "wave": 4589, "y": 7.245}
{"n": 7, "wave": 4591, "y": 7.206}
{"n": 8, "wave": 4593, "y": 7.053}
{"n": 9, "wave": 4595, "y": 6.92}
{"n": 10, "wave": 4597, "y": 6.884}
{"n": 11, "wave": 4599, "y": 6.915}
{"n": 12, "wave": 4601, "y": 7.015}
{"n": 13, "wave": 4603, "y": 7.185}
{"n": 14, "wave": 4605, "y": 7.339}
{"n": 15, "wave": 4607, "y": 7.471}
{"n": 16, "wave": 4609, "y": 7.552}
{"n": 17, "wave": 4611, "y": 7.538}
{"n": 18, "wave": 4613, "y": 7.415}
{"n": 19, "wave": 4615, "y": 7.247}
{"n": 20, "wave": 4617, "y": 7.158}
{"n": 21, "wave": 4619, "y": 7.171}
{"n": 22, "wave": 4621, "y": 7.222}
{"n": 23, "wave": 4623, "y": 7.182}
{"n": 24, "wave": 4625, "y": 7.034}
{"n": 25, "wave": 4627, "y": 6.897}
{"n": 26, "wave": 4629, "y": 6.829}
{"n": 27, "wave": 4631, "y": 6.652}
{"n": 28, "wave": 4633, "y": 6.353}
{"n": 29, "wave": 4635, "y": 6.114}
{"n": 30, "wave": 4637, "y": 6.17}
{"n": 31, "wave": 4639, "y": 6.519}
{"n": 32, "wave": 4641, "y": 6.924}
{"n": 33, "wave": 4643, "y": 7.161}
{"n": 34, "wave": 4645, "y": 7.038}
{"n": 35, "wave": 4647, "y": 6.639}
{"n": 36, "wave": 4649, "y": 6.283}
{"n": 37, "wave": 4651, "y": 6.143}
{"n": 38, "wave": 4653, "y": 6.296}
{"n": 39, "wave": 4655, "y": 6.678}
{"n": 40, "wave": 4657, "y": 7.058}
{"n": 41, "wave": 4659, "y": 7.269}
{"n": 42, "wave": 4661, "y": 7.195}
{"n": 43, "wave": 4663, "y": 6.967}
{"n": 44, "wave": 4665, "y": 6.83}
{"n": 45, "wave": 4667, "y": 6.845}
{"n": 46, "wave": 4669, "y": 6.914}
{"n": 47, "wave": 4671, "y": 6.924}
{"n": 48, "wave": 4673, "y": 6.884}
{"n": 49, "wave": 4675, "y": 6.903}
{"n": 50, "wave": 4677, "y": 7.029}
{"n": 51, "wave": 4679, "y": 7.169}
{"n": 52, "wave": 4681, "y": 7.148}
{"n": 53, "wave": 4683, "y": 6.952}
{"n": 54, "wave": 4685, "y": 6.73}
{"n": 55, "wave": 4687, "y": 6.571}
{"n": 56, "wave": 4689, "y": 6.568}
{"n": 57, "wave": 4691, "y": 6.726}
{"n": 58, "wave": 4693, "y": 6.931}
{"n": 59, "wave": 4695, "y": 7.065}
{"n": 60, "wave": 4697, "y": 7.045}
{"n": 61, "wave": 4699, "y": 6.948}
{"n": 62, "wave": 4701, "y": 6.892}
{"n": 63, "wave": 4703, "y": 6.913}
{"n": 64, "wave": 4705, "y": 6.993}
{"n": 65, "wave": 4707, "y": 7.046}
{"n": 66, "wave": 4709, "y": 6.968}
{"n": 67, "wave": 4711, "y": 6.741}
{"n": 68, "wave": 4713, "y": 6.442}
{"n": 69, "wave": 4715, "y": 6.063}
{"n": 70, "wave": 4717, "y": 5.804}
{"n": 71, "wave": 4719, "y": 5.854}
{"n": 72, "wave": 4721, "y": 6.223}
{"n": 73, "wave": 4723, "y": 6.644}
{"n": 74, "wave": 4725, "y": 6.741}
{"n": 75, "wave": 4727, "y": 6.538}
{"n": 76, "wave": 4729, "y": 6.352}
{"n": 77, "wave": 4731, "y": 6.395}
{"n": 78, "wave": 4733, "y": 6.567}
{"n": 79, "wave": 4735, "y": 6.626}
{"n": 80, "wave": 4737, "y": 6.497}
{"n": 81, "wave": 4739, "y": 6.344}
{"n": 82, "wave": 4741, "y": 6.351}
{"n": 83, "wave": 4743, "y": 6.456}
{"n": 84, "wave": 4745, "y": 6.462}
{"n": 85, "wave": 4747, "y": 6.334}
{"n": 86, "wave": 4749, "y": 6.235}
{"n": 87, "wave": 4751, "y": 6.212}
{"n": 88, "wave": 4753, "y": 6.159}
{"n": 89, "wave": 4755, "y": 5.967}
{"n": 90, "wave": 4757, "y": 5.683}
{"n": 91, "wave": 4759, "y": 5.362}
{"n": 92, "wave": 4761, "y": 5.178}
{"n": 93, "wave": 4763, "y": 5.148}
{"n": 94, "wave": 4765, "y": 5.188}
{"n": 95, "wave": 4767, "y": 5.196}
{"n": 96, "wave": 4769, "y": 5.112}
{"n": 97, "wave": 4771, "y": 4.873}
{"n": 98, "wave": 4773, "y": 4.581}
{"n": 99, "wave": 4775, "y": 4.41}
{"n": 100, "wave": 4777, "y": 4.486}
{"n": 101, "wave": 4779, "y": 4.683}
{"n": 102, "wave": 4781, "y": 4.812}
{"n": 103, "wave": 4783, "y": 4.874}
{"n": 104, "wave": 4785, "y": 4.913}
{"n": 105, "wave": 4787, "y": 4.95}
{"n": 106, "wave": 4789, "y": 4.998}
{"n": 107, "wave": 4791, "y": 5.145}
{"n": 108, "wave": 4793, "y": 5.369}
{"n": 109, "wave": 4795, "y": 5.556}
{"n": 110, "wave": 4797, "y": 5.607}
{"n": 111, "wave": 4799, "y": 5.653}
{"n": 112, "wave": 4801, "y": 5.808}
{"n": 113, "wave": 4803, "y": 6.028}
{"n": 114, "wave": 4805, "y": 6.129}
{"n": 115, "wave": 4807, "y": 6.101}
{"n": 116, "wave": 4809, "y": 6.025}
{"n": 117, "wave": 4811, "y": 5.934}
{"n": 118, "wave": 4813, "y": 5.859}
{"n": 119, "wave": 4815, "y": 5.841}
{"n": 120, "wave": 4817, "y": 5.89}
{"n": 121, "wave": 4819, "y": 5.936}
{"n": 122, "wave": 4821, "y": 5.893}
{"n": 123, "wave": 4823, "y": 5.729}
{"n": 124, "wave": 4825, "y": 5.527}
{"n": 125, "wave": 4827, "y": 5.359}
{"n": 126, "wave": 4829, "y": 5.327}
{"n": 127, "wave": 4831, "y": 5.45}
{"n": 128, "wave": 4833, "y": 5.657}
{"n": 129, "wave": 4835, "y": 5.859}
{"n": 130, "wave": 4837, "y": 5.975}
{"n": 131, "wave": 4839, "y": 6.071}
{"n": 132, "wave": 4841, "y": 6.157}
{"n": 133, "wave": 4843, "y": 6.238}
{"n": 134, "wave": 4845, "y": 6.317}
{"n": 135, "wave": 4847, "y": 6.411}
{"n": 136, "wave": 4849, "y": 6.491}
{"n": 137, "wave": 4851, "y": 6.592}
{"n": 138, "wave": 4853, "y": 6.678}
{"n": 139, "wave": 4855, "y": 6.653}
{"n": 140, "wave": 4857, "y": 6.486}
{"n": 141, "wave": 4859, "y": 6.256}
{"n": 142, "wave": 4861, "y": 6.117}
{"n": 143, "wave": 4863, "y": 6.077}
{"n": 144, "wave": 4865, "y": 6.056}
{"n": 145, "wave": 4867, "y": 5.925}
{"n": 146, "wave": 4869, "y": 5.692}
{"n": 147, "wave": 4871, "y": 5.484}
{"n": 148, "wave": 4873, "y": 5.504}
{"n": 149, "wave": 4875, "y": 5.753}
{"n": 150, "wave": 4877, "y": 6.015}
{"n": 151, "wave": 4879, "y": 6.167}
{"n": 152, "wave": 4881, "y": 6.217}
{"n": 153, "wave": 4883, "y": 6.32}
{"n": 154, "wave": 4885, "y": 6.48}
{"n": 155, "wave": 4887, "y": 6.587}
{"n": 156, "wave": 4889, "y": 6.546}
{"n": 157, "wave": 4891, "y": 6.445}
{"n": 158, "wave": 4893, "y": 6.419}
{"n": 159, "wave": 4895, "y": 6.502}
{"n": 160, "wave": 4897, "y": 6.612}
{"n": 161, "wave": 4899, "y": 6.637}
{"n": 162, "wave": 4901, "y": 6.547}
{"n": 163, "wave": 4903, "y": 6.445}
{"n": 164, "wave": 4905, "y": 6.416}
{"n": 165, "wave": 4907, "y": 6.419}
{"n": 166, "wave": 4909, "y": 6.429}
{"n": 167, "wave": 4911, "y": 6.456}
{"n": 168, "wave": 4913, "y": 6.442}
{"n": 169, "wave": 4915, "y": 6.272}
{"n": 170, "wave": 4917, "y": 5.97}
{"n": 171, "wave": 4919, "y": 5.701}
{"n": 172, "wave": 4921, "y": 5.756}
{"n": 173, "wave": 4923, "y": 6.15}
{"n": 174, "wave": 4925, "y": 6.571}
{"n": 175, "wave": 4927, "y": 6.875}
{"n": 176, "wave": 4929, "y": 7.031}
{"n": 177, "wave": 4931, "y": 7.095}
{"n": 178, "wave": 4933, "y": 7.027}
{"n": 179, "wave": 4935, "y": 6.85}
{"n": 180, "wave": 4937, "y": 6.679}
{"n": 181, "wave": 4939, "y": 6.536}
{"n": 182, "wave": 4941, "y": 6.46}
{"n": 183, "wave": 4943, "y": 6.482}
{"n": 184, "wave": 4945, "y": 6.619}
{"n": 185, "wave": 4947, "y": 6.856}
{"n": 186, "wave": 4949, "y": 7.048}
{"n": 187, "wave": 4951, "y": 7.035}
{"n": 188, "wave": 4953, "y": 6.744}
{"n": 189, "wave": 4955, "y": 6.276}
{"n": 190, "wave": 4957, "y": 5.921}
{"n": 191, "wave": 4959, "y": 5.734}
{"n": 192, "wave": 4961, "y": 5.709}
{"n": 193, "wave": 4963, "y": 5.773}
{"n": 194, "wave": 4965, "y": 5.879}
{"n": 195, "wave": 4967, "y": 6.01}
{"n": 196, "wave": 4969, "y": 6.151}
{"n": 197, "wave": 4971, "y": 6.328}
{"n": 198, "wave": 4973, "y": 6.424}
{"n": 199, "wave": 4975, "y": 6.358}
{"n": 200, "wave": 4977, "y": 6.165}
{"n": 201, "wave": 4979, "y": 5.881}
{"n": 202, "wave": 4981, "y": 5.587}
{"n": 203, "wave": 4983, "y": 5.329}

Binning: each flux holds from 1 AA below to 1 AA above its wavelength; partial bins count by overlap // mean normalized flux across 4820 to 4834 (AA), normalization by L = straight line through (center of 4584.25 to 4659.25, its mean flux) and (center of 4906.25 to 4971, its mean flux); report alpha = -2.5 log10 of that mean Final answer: 0.18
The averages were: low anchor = 6.94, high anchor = 6.4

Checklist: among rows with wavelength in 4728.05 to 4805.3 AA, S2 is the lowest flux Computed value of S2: 4.41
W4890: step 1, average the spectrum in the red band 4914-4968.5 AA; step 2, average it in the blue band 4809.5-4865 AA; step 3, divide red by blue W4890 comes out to 1.06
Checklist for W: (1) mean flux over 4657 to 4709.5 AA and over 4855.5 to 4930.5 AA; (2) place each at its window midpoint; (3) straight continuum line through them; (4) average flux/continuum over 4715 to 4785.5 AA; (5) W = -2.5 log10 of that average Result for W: 0.17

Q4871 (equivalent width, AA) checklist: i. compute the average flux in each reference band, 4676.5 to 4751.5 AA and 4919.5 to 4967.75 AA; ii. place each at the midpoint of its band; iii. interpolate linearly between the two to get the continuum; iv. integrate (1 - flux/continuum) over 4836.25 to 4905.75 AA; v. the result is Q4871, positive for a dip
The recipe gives 2.59 AA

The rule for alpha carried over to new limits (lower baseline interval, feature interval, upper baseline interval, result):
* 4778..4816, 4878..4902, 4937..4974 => -0.081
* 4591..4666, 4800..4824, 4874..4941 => 0.117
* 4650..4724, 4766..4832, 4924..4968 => 0.228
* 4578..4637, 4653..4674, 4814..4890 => -0.021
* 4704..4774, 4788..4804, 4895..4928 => 0.123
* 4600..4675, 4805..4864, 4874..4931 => 0.083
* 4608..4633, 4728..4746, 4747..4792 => -0.147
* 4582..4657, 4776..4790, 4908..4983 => 0.348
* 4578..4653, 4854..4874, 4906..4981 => 0.084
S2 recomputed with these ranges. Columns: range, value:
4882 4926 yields 5.701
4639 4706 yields 6.143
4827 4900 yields 5.327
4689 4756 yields 5.804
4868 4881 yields 5.484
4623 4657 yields 6.114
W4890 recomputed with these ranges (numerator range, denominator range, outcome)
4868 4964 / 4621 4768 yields 0.97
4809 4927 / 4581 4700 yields 0.89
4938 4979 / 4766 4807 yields 1.22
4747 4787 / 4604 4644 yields 0.75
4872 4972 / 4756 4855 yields 1.14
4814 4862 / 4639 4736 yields 0.90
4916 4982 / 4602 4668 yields 0.92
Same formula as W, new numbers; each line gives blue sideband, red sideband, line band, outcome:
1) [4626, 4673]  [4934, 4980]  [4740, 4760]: 0.08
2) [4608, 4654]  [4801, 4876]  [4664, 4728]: -0.03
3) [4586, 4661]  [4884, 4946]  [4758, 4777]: 0.33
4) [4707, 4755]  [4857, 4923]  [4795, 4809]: 0.08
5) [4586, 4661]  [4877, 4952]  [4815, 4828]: 0.16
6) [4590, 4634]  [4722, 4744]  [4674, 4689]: -0.02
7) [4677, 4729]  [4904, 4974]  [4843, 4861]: 0.01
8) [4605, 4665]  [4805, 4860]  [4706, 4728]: 0.01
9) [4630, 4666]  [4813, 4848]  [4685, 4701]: -0.06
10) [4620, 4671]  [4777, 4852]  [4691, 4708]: -0.09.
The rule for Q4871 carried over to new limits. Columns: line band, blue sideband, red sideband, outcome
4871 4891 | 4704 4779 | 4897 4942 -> 0.72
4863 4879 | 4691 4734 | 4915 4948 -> 1.81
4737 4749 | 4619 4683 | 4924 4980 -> 0.58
